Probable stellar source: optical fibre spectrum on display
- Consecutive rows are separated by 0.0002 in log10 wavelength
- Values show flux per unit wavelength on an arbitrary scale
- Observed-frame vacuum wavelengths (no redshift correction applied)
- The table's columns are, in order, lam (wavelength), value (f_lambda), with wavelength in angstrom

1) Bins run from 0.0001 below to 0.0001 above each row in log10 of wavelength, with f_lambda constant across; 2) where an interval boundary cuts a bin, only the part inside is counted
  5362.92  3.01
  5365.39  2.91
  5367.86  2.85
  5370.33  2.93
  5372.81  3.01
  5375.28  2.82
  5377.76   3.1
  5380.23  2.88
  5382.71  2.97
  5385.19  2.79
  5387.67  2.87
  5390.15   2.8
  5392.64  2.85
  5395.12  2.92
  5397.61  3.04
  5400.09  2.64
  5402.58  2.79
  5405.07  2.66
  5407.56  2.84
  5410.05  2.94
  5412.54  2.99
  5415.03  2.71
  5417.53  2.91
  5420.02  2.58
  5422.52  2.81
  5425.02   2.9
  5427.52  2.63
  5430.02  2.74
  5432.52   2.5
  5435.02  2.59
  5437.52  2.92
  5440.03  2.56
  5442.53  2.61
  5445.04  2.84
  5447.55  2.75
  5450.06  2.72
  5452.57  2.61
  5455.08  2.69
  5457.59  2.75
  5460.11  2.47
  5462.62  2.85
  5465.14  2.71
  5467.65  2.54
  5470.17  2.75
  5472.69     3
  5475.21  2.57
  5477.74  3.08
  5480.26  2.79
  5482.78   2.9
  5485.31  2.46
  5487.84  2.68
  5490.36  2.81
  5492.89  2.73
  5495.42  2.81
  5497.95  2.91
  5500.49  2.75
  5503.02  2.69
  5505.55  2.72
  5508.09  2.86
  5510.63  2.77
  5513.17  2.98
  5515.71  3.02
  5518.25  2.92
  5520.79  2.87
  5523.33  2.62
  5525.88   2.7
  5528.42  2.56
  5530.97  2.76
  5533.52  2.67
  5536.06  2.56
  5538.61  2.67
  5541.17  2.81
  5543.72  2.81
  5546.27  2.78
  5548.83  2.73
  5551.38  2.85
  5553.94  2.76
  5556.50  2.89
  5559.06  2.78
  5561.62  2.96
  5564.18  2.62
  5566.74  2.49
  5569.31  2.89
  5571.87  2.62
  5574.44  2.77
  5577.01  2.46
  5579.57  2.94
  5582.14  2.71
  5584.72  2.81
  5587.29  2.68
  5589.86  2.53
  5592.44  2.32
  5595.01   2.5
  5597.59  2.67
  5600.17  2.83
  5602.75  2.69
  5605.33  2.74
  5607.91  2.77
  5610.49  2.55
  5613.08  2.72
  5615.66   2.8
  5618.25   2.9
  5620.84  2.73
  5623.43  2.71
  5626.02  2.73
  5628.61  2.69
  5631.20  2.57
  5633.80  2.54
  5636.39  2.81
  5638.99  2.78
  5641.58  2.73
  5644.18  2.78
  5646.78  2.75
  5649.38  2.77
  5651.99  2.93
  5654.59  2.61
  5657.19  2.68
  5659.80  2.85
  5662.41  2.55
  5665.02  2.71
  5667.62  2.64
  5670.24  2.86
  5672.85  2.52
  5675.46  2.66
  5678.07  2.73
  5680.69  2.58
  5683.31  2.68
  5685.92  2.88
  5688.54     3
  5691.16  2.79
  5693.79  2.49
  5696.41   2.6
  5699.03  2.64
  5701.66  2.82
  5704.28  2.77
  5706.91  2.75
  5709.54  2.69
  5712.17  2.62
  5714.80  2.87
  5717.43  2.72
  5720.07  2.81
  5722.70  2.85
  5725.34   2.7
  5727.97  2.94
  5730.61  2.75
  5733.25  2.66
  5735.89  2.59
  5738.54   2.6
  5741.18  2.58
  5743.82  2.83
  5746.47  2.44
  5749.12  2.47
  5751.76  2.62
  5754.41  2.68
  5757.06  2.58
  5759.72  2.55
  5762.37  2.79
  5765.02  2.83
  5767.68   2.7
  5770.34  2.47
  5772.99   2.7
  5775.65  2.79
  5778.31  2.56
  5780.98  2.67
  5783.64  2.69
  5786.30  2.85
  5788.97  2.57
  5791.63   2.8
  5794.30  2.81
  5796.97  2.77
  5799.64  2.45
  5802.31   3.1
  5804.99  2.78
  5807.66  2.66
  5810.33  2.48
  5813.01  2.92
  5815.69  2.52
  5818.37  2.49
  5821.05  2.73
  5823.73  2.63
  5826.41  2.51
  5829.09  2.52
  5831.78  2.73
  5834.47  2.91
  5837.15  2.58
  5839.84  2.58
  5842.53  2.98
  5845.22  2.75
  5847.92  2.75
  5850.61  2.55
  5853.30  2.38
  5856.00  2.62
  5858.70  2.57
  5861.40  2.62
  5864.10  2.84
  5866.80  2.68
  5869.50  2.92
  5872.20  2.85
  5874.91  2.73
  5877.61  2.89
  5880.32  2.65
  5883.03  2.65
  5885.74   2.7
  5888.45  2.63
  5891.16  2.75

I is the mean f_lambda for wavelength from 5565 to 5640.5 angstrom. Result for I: 2.69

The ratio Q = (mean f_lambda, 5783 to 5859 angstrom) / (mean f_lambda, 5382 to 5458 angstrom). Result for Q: 0.97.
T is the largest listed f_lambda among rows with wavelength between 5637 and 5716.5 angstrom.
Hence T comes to 3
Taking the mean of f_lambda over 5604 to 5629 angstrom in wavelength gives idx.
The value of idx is 2.74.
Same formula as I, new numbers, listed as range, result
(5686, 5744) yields 2.73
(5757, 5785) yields 2.67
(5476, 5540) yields 2.77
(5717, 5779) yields 2.68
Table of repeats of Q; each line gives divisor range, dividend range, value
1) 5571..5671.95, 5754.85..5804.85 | 1.00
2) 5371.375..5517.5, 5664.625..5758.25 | 0.97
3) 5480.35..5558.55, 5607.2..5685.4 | 0.98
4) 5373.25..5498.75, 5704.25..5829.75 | 0.97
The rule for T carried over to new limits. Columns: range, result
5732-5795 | 2.85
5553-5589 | 2.96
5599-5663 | 2.93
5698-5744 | 2.94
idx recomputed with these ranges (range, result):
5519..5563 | 2.75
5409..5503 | 2.74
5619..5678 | 2.71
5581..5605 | 2.64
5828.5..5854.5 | 2.68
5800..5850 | 2.69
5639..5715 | 2.72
